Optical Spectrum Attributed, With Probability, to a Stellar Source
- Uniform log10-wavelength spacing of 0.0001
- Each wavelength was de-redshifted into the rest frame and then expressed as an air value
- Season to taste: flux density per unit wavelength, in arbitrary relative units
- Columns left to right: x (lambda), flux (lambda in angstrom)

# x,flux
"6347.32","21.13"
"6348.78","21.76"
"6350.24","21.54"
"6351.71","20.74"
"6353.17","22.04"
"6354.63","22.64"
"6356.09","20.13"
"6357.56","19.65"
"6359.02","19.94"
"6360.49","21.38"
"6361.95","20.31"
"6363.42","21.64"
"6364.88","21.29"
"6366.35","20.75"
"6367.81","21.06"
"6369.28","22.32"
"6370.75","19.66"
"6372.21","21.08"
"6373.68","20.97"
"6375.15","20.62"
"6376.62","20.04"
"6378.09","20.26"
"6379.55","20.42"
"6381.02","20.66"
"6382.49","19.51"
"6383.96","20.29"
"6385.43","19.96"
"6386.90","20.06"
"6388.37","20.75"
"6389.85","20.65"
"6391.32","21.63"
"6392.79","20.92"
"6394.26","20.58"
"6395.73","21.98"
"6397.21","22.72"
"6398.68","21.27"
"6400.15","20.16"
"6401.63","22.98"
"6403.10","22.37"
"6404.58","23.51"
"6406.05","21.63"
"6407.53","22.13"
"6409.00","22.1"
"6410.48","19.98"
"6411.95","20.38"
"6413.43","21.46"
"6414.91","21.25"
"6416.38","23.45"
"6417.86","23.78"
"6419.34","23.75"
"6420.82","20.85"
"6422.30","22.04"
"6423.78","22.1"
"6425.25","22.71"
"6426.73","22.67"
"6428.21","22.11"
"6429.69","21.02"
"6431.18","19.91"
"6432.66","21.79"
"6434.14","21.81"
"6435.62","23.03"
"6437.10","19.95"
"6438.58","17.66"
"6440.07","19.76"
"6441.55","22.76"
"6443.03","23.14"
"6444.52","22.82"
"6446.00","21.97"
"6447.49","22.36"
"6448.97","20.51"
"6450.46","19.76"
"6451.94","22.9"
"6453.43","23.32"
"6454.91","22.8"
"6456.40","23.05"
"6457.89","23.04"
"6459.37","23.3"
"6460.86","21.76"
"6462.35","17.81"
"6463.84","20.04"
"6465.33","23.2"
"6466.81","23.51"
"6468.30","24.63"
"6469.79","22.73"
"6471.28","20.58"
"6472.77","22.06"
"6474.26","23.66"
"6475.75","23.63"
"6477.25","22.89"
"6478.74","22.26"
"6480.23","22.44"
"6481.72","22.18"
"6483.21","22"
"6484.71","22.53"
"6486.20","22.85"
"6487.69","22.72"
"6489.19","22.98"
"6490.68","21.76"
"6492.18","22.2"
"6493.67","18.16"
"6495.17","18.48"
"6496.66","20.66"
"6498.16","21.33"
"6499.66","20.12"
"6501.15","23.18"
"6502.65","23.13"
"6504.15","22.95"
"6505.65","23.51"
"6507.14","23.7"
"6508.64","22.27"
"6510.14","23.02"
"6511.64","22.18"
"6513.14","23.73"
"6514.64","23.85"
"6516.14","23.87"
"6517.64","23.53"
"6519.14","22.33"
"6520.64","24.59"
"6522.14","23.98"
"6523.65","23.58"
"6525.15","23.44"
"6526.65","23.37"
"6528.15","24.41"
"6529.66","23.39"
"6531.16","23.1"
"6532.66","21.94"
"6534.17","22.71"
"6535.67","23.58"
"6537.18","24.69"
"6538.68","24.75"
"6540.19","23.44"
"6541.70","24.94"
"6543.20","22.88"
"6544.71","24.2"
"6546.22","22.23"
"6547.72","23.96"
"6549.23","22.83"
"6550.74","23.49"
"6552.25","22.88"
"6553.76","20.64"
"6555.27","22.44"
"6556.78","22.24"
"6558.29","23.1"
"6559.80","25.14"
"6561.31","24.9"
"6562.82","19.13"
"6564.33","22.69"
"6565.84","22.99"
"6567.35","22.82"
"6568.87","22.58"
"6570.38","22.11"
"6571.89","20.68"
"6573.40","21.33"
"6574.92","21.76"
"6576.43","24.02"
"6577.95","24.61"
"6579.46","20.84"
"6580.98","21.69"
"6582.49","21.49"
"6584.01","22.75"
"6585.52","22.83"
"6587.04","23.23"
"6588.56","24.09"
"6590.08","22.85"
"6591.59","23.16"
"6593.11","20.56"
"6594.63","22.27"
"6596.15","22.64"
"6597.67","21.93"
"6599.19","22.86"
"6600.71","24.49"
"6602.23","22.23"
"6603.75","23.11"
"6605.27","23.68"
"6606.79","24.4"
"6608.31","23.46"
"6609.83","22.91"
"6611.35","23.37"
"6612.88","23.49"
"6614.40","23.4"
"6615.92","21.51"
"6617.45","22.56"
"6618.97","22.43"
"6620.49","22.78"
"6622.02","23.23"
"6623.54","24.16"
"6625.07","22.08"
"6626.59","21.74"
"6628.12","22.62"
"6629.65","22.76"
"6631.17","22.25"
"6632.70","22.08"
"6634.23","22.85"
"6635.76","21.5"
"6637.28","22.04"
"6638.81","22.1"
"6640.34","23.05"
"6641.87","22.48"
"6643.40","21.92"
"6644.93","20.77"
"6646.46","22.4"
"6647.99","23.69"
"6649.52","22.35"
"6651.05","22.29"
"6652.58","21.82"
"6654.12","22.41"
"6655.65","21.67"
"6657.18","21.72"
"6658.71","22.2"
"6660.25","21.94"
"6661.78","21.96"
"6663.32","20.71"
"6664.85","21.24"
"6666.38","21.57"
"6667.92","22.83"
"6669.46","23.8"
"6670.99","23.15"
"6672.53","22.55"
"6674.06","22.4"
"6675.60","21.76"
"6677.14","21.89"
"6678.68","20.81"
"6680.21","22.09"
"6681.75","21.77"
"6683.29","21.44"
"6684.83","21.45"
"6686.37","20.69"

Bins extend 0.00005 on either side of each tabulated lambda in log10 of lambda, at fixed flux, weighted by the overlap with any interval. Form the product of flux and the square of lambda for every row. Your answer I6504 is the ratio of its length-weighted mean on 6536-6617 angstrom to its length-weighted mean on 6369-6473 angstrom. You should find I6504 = 1.11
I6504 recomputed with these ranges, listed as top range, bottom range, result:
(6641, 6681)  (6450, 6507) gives 1.06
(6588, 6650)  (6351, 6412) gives 1.16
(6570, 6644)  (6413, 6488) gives 1.07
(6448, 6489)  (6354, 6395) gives 1.11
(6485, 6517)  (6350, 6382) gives 1.11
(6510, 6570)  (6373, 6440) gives 1.14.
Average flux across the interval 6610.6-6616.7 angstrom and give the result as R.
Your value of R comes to 22.9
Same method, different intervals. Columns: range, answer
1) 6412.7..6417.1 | 22.1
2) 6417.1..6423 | 22.6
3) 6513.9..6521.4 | 23.6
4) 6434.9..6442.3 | 20.6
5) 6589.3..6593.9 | 22.2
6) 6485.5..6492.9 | 22.5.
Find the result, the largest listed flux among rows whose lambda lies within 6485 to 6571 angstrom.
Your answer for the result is 25.14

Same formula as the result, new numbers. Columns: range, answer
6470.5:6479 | 23.66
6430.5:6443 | 23.03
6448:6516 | 24.63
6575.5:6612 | 24.61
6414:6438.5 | 23.78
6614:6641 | 24.16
